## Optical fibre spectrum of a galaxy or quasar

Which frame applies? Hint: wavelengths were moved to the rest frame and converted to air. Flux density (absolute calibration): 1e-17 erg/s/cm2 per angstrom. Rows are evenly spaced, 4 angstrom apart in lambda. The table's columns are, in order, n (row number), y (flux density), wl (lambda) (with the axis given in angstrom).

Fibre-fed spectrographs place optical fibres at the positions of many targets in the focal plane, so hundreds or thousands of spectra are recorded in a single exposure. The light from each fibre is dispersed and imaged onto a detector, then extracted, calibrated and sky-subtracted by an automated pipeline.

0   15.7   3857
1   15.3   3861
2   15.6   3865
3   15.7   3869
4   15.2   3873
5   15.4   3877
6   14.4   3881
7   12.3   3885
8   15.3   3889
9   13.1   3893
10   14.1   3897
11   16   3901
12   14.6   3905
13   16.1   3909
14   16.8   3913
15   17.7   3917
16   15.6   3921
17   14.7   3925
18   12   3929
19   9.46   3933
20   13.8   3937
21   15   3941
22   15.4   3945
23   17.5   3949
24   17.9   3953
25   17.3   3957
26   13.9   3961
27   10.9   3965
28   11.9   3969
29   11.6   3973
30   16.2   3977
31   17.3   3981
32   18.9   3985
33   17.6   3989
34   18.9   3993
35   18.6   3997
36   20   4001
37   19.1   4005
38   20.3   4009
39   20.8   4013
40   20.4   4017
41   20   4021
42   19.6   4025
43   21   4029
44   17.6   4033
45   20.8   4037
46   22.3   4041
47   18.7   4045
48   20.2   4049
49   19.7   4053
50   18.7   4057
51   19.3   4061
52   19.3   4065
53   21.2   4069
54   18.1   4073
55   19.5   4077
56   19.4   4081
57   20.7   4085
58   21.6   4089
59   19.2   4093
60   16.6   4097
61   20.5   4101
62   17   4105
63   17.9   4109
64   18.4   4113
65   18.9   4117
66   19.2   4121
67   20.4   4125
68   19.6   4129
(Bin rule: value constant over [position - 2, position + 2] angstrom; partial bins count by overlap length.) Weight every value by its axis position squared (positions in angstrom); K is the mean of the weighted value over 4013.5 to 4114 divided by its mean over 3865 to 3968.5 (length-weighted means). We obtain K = 1.42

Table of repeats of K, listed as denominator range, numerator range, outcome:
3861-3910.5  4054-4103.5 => 1.45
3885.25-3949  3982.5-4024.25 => 1.38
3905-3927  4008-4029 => 1.33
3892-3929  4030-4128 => 1.38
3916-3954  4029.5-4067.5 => 1.41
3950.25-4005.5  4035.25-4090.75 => 1.27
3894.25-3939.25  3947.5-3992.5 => 1.10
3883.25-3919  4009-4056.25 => 1.42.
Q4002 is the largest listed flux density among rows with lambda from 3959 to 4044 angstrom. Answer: 22.3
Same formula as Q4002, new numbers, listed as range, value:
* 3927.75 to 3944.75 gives 15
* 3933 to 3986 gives 18.9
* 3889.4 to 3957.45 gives 17.9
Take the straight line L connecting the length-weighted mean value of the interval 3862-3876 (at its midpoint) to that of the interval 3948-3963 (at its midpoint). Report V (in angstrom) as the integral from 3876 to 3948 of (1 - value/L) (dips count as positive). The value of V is 6.54 angstrom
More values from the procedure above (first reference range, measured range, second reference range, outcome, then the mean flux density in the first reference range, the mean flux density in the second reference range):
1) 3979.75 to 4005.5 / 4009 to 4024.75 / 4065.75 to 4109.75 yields -1.3 angstrom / 18.6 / 19.3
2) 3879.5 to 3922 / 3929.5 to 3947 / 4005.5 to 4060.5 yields 3.4 angstrom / 15.1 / 20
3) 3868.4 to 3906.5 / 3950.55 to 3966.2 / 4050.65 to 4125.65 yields 0.9 angstrom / 14.6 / 19.2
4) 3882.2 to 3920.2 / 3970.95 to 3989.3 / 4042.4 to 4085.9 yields 1.2 angstrom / 15.1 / 19.5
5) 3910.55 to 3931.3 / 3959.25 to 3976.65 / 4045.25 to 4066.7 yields 4.5 angstrom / 15.3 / 19.4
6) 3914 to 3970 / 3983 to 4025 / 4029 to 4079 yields -5.0 angstrom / 14.6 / 19.7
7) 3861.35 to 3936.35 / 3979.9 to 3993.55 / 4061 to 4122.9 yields -1.2 angstrom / 14.7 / 19.2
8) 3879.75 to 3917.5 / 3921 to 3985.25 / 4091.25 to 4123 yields 5.5 angstrom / 14.9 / 18.5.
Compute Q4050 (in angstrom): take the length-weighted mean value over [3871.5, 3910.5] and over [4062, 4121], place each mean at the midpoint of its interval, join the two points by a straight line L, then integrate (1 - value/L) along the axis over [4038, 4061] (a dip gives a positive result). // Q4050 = -2.1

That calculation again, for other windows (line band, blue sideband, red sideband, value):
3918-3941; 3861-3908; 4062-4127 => 3.3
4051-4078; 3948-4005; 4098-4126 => -2.2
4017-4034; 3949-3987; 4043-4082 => -1.9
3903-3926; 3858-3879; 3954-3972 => -2.2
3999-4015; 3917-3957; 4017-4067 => -1.7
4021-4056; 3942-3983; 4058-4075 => -3.3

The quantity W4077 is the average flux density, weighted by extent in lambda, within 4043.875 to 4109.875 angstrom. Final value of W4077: 19.3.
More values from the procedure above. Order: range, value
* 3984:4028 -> 19.5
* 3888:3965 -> 15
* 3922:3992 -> 14.9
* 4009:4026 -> 20.2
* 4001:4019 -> 20.1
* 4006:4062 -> 20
